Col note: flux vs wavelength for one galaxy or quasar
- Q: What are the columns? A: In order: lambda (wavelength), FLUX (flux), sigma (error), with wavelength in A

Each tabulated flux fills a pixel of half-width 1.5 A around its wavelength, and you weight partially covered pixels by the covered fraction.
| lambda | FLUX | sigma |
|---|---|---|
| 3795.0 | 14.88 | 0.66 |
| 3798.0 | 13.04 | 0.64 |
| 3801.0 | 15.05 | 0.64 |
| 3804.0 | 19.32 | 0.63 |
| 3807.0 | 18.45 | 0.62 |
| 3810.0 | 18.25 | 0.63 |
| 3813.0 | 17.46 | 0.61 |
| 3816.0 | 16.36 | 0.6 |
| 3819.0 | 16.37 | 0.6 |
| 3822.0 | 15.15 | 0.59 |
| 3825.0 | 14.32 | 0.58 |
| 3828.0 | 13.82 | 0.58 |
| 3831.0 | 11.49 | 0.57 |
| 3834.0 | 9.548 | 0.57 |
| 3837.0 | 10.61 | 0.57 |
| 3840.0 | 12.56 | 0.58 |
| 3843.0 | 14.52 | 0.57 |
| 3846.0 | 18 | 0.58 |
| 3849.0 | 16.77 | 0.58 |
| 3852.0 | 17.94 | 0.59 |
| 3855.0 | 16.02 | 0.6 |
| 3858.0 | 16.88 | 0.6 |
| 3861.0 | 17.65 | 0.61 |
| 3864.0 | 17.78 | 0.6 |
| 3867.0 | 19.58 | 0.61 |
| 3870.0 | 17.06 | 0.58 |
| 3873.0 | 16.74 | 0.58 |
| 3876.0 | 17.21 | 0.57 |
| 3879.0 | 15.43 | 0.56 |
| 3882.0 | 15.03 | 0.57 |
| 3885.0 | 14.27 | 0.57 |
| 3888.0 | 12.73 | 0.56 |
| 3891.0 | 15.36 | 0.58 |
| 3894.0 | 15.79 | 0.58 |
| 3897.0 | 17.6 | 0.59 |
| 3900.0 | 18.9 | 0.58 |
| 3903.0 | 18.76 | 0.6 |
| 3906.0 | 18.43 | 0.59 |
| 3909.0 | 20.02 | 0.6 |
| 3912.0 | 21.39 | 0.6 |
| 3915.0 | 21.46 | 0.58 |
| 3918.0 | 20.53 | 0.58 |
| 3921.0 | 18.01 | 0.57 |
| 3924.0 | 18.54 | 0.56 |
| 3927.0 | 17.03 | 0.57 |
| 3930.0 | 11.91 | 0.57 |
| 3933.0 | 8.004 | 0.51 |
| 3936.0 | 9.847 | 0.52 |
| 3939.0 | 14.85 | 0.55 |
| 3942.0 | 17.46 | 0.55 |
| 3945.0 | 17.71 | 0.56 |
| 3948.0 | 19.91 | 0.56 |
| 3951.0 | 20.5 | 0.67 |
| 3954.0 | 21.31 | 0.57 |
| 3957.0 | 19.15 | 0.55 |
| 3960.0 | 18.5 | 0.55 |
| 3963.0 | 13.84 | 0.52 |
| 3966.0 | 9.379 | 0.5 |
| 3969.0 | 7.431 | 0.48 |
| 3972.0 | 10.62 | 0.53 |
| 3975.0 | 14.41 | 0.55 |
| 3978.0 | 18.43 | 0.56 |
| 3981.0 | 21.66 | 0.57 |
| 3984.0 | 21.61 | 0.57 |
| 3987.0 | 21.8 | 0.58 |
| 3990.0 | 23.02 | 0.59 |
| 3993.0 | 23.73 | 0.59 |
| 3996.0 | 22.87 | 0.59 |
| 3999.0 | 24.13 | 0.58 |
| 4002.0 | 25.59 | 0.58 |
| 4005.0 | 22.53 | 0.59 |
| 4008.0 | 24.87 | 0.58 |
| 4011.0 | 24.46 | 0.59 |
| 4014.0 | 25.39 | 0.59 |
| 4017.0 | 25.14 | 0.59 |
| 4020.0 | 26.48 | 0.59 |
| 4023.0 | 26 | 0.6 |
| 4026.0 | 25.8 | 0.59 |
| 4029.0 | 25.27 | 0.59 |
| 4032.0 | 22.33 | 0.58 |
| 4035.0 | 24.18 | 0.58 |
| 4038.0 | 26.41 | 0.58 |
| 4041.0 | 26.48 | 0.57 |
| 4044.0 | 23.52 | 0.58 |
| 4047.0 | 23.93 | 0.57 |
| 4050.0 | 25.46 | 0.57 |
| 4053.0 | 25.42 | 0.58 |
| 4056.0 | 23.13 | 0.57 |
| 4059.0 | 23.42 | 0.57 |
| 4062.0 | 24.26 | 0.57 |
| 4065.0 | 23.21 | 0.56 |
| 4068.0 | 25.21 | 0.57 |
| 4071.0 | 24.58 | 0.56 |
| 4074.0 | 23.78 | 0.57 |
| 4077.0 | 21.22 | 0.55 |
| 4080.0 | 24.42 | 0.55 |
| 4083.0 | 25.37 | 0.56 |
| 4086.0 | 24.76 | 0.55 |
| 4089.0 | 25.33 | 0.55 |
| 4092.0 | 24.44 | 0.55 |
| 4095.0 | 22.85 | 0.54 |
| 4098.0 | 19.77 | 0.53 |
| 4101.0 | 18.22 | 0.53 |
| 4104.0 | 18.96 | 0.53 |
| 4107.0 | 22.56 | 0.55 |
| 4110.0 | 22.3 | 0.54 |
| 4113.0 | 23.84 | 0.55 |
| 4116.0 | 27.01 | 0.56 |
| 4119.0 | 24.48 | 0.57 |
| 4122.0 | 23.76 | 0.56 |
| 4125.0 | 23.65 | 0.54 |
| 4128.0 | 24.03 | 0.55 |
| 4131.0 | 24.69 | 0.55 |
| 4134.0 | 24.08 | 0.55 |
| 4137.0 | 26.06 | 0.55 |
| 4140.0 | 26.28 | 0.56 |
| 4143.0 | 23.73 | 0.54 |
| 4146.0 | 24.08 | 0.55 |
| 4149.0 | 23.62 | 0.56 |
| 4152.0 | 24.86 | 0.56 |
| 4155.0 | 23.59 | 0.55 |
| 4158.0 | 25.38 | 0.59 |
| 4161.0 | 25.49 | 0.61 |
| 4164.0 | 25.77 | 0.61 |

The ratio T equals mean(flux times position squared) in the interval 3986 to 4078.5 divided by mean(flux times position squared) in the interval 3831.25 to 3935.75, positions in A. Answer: 1.61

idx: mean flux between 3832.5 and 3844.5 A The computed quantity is 11.8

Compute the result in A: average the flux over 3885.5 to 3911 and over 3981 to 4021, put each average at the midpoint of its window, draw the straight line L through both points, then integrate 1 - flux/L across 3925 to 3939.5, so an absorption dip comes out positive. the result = 5.23 A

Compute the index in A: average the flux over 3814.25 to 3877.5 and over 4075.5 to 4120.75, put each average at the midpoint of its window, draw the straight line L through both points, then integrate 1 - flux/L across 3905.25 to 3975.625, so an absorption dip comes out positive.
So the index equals 7.7 A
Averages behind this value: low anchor 15.5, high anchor 23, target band 16.3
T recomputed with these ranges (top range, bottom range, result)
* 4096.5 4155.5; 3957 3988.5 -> 1.59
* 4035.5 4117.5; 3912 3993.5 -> 1.48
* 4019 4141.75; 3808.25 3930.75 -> 1.62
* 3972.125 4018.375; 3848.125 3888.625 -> 1.43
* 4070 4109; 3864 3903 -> 1.53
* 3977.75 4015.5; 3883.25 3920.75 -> 1.36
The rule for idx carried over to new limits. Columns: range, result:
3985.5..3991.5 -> 22.4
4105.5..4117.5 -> 23.9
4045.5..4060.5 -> 24.3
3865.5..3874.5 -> 17.8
